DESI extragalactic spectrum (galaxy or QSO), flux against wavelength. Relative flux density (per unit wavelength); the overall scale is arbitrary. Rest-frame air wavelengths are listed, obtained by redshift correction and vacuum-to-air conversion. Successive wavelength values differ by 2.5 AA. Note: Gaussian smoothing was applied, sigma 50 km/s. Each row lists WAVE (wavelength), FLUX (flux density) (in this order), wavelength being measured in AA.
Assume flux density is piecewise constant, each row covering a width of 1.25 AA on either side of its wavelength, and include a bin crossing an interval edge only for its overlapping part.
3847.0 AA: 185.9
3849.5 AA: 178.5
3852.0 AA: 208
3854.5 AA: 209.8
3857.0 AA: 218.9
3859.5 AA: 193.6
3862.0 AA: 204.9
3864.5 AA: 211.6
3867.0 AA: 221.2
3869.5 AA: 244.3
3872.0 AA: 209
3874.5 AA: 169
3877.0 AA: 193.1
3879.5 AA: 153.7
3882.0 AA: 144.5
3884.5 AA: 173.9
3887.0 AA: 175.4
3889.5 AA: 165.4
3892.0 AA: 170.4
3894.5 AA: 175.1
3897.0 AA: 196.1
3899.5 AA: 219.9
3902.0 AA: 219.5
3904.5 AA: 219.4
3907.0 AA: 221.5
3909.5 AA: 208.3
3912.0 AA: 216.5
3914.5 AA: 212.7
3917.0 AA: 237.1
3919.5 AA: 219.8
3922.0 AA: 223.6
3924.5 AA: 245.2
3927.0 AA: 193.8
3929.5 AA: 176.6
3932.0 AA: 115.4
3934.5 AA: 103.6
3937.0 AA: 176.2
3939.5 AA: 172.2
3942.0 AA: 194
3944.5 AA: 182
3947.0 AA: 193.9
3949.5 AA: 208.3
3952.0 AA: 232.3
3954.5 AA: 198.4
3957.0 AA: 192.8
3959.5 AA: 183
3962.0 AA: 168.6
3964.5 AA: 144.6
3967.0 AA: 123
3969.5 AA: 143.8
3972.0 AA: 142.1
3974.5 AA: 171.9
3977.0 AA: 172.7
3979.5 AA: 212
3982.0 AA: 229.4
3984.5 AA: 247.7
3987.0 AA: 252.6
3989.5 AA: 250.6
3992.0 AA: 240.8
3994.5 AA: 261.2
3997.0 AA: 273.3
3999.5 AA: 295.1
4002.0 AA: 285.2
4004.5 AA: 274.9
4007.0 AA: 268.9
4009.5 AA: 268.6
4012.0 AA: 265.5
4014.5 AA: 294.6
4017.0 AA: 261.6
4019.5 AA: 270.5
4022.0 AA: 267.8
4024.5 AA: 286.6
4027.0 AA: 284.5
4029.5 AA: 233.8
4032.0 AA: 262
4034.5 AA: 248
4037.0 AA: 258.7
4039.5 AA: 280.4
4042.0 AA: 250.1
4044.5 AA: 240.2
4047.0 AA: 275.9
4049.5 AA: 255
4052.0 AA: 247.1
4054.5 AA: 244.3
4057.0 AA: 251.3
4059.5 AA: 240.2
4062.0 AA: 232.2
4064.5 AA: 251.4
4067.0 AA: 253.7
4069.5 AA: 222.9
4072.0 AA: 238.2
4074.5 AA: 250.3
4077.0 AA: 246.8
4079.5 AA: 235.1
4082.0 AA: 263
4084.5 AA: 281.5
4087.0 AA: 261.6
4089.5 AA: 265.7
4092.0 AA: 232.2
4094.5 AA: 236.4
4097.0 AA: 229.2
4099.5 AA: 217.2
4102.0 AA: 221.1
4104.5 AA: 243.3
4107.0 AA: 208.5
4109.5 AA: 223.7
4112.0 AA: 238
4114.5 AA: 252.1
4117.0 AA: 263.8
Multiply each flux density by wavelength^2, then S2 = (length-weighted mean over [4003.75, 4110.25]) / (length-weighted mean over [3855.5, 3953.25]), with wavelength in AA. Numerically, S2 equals 1.39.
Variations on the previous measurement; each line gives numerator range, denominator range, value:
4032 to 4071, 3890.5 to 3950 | 1.37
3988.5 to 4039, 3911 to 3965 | 1.46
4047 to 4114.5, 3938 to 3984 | 1.41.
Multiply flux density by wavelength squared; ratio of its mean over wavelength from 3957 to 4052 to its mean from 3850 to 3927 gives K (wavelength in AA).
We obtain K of 1.25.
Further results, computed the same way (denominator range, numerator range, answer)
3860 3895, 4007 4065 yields 1.51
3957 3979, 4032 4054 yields 1.66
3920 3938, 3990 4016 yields 1.59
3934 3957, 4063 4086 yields 1.42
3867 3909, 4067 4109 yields 1.39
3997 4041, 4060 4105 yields 0.93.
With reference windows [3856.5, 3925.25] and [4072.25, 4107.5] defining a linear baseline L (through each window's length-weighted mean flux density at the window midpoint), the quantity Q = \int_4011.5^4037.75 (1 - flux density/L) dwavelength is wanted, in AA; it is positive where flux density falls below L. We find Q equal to -4.30 AA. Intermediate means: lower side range 202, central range 267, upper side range 243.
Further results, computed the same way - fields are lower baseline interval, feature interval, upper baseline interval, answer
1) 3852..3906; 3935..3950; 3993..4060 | 2.85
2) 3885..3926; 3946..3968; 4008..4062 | 4.31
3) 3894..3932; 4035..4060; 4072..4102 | -1.79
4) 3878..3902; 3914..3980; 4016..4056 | 8.27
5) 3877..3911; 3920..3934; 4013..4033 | 1.40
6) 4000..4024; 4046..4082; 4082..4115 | 1.02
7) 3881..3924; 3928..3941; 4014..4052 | 3.96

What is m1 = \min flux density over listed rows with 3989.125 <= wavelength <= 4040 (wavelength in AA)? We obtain 233.8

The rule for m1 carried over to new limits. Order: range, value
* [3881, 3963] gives 103.6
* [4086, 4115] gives 208.5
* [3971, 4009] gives 142.1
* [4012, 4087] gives 222.9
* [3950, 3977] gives 123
